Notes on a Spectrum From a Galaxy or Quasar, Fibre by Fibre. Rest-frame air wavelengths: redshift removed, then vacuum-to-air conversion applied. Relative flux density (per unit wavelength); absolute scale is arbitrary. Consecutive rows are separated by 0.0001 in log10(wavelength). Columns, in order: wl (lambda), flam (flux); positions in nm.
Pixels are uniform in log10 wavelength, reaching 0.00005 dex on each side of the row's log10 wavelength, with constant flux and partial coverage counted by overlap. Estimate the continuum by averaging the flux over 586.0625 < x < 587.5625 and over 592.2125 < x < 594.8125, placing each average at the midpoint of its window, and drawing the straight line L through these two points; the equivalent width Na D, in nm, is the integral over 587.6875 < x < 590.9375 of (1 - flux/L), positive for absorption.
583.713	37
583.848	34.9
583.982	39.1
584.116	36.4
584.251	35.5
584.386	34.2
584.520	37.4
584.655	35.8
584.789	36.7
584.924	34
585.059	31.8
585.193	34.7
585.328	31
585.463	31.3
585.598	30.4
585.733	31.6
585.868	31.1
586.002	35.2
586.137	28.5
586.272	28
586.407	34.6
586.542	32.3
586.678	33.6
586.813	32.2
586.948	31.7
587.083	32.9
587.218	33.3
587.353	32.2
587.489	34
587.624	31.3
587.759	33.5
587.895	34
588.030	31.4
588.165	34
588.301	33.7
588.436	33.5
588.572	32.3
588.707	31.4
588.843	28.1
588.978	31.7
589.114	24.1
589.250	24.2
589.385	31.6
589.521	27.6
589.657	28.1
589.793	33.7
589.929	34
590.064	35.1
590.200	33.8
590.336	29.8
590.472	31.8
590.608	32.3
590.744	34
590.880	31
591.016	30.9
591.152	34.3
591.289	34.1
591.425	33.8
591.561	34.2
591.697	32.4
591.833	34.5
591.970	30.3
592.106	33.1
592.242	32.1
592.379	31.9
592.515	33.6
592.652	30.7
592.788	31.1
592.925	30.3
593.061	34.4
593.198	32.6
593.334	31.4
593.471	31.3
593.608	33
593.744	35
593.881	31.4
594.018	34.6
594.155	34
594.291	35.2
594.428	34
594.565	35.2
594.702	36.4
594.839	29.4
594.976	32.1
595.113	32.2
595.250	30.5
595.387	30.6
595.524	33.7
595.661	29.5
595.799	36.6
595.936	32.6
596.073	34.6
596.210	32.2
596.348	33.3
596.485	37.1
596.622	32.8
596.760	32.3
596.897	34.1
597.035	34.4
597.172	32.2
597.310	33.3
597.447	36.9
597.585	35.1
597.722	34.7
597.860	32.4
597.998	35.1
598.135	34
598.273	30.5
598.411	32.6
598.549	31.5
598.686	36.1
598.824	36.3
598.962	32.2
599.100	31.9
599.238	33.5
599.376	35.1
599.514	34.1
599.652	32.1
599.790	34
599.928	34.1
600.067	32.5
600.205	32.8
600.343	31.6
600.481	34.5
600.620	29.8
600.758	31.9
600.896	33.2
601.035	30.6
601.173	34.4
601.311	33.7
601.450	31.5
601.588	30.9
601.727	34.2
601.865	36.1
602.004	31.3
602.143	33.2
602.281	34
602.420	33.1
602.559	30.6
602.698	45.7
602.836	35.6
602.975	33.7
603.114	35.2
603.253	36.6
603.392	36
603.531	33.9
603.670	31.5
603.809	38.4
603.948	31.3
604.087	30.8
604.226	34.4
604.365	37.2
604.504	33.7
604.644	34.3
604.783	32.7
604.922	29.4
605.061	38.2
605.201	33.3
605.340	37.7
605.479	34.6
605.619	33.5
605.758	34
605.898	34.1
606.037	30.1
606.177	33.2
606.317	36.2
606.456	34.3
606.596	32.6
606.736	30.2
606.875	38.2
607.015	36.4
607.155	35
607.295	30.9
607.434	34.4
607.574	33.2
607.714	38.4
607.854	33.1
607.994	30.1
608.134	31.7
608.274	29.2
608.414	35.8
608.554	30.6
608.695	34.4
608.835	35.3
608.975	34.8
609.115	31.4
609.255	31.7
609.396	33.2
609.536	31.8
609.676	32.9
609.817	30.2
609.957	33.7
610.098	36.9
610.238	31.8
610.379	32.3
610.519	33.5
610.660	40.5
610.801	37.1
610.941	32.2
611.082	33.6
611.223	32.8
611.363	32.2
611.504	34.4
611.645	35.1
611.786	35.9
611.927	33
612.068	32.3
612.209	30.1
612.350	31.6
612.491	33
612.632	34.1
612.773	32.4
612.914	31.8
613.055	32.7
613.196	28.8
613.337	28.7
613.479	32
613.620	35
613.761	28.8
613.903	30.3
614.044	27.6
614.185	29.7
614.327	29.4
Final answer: 0.10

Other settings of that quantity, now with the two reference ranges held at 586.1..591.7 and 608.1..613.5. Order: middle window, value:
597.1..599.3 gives -0.09 nm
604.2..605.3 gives -0.05 nm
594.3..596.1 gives -0.04 nm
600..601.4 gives 0.00 nm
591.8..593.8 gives -0.01 nm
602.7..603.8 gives -0.10 nm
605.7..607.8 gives -0.08 nm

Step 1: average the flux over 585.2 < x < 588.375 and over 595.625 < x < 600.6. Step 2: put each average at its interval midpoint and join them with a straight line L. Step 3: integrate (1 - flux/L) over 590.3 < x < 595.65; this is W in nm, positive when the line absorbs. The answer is 0.06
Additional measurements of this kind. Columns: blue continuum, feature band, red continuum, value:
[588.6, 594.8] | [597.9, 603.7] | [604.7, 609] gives -0.09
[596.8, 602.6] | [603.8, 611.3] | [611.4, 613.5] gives -0.22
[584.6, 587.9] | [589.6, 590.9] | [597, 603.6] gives 0.02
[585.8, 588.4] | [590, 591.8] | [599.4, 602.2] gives -0.02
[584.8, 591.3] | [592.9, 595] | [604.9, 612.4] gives -0.05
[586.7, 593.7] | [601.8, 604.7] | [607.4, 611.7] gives -0.14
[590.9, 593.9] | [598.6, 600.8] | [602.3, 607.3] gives 0.02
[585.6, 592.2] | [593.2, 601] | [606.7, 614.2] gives -0.22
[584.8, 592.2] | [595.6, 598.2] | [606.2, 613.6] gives -0.11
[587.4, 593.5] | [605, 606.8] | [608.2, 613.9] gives -0.07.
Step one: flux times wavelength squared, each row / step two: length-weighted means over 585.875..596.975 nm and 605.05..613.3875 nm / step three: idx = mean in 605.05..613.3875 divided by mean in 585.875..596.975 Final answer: 1.09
